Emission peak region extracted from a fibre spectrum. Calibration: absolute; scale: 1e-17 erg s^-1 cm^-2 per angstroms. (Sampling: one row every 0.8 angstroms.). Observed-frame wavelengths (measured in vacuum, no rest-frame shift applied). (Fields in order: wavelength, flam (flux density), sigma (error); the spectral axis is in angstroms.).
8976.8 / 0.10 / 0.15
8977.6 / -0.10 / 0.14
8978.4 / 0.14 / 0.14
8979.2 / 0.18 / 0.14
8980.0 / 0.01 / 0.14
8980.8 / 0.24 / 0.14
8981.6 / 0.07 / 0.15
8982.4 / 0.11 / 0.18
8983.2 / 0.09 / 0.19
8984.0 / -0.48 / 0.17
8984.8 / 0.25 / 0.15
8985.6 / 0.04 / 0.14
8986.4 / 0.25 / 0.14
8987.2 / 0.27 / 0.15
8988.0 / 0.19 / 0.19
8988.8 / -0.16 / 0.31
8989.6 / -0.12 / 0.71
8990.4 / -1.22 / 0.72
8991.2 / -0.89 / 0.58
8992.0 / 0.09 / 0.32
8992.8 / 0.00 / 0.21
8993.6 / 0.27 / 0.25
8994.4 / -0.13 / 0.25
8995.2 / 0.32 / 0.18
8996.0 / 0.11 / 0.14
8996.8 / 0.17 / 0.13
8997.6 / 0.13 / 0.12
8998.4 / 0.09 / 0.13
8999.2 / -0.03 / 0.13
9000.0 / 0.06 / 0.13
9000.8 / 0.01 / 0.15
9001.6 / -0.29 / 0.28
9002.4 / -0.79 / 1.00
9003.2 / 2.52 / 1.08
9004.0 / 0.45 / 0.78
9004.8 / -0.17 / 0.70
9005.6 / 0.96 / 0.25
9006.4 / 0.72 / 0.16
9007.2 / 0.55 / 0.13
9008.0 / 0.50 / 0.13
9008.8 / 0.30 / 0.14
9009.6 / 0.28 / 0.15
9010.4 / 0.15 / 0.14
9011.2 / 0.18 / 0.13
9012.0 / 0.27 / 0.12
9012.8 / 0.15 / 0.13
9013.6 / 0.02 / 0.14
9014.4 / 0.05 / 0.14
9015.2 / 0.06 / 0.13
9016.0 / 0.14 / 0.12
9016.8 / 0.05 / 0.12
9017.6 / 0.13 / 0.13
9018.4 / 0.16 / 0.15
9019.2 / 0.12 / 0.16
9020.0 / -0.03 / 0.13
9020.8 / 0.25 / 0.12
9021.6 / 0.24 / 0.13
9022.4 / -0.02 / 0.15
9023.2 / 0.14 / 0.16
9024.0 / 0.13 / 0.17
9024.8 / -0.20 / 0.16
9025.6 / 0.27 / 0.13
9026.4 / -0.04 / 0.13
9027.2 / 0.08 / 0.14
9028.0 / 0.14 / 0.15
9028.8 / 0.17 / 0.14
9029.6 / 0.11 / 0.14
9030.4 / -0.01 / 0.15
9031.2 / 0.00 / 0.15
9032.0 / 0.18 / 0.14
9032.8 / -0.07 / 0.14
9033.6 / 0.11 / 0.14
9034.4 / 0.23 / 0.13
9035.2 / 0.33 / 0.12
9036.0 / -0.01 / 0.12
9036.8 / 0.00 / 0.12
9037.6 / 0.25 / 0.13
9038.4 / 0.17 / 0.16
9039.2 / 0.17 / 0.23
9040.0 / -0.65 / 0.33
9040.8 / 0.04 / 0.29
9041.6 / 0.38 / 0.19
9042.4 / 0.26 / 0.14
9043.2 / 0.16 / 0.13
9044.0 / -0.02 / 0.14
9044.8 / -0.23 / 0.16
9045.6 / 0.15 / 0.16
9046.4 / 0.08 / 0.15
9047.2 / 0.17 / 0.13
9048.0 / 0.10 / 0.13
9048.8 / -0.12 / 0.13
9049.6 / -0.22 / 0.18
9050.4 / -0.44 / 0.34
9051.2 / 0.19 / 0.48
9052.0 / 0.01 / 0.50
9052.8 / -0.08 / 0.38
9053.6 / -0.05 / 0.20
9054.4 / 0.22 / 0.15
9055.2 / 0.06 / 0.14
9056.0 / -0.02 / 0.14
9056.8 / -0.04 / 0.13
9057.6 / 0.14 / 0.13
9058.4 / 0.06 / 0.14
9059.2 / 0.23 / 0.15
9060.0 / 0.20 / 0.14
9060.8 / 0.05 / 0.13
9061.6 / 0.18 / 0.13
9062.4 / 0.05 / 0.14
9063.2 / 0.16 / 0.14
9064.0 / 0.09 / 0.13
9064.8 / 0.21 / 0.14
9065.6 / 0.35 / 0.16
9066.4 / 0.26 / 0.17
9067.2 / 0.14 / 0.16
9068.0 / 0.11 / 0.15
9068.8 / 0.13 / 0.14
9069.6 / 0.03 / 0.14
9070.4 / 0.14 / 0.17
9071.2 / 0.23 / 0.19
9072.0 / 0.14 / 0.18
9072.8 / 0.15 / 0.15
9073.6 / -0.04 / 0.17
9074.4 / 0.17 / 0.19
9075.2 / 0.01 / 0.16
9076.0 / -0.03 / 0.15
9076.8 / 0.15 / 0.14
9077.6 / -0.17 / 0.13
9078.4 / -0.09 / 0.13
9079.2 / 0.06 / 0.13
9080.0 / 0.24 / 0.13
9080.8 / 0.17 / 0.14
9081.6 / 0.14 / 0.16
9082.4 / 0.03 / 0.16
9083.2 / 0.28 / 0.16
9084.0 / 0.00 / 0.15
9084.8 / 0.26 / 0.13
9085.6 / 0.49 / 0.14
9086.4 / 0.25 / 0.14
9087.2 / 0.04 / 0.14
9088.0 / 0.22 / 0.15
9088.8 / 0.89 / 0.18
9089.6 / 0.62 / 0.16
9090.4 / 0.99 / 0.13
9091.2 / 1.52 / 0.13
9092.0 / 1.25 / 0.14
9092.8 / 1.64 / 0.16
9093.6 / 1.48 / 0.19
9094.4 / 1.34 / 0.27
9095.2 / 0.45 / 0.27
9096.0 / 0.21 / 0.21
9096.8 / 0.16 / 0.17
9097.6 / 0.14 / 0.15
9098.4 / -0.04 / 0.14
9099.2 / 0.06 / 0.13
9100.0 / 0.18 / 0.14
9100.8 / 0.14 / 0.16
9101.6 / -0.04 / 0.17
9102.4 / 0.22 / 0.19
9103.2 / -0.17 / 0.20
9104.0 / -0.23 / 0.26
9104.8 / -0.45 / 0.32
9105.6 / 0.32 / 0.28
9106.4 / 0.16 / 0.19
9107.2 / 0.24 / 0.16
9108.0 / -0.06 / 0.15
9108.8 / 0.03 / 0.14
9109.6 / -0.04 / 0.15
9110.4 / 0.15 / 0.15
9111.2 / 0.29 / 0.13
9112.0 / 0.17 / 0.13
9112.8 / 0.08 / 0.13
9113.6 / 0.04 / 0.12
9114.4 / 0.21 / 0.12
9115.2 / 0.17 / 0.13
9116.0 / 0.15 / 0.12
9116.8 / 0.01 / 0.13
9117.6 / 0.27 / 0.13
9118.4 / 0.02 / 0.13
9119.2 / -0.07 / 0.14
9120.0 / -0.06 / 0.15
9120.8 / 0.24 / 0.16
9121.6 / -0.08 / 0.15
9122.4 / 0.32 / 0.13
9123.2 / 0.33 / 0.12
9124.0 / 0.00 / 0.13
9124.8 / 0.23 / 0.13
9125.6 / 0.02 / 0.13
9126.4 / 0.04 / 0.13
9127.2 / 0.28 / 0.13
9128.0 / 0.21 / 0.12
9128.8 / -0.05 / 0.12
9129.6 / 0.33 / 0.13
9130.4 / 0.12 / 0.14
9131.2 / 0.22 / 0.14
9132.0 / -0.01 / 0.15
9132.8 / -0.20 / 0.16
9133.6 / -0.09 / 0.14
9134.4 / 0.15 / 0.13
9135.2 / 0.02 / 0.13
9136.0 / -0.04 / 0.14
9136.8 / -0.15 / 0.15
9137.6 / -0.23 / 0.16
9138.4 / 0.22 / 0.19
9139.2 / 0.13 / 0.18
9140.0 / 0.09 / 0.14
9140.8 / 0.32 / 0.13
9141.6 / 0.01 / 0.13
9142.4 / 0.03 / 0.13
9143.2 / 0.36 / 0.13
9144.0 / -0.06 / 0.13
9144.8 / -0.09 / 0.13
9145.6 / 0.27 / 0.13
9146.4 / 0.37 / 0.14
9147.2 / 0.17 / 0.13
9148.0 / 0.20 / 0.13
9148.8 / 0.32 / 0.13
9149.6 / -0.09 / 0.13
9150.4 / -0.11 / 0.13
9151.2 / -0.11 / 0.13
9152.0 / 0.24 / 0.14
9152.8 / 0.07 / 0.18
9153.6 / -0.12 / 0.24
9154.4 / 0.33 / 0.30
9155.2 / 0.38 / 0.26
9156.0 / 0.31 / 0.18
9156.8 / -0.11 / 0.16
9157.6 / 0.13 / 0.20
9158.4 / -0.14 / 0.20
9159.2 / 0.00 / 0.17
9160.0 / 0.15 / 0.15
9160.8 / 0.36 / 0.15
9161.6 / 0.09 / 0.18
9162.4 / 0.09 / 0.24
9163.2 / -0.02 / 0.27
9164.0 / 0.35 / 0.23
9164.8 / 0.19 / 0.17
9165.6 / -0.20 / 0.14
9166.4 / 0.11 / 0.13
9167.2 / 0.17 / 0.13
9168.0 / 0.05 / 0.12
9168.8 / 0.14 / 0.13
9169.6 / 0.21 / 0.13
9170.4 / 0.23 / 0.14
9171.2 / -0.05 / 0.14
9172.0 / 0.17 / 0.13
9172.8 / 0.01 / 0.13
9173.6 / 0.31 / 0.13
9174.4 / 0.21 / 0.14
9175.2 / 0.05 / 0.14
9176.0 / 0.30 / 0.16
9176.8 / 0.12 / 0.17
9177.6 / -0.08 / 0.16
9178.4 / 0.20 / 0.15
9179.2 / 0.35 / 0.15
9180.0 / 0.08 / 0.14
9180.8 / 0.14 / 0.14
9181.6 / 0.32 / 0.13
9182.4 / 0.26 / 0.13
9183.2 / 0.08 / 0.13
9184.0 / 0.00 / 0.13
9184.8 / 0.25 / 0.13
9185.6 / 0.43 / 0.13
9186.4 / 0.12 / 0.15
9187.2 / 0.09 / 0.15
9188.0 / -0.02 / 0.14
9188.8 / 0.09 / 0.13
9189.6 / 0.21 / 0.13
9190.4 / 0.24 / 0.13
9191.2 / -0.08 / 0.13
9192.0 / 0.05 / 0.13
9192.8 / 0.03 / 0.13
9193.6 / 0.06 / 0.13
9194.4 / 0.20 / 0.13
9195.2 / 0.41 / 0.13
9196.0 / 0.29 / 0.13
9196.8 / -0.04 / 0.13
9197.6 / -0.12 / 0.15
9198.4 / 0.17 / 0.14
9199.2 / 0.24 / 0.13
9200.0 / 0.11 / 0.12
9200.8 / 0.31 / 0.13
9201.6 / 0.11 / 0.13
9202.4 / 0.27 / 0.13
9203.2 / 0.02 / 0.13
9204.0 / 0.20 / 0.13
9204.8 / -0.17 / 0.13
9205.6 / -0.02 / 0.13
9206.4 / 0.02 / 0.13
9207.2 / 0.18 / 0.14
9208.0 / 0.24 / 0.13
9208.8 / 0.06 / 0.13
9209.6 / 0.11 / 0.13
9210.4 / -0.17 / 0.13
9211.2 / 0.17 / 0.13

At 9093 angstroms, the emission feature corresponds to [O III]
